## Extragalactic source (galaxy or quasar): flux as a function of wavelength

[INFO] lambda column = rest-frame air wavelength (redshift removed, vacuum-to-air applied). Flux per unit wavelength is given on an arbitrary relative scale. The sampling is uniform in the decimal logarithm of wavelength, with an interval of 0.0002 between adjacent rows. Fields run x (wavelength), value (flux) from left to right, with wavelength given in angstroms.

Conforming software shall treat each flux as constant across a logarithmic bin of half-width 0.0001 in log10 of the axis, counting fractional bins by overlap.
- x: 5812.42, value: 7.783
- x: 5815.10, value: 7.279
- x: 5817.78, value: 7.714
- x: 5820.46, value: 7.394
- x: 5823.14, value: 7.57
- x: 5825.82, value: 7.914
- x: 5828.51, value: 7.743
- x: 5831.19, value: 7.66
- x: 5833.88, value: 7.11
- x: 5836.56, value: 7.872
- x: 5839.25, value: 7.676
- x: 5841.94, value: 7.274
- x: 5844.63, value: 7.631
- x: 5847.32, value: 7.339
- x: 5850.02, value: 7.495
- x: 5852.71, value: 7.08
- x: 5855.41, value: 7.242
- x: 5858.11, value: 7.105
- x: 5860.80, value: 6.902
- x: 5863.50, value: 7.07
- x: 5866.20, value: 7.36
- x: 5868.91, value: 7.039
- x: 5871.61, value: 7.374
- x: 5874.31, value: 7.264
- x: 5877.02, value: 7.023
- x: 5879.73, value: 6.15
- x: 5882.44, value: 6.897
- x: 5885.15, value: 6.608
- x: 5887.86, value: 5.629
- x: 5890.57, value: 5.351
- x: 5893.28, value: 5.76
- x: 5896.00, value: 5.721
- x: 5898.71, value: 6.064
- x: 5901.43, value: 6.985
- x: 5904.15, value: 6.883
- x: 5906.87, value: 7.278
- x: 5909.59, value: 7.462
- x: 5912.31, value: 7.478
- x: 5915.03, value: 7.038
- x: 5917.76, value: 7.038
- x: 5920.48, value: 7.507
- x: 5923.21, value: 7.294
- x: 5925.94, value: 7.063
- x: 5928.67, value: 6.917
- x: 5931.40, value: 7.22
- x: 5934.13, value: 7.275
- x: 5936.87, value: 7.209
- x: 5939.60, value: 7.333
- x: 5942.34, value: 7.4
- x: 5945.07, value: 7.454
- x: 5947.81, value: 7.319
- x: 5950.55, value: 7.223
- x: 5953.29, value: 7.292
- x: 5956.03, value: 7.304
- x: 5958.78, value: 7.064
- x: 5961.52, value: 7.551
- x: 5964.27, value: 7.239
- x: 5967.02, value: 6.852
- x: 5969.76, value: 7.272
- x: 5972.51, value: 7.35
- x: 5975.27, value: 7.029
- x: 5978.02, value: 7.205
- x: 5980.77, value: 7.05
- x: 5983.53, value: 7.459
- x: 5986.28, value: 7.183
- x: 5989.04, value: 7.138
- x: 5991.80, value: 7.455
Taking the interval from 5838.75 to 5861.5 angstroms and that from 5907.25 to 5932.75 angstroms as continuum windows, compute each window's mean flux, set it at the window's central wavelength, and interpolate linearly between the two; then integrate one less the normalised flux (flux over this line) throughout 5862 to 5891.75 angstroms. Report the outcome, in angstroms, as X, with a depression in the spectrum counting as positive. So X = 2.3 angstroms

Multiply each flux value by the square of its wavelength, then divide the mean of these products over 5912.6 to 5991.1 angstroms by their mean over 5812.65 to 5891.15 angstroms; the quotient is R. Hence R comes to 1.04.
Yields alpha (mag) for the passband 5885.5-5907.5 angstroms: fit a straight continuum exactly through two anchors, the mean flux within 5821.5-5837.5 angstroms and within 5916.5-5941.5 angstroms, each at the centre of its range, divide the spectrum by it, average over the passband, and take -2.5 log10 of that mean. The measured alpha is 0.19 mag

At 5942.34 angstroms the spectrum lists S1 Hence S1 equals 7.4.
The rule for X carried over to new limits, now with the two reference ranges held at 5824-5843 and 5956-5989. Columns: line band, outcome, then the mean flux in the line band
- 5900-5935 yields 0.9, 7.18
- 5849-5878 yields 1.3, 7.18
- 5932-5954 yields -0.1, 7.31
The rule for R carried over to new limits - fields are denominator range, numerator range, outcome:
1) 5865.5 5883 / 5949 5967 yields 1.06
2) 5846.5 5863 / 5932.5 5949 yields 1.05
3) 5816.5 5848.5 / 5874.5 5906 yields 0.85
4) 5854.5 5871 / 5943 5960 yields 1.05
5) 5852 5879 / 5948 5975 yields 1.05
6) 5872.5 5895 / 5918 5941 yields 1.16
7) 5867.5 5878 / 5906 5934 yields 1.02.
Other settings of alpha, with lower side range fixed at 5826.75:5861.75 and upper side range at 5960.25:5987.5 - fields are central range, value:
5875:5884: 0.097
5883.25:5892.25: 0.233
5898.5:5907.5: 0.071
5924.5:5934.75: 0.026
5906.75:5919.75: 0.005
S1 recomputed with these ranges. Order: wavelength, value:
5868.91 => 7.039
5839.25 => 7.676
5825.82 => 7.914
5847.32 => 7.339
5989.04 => 7.138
